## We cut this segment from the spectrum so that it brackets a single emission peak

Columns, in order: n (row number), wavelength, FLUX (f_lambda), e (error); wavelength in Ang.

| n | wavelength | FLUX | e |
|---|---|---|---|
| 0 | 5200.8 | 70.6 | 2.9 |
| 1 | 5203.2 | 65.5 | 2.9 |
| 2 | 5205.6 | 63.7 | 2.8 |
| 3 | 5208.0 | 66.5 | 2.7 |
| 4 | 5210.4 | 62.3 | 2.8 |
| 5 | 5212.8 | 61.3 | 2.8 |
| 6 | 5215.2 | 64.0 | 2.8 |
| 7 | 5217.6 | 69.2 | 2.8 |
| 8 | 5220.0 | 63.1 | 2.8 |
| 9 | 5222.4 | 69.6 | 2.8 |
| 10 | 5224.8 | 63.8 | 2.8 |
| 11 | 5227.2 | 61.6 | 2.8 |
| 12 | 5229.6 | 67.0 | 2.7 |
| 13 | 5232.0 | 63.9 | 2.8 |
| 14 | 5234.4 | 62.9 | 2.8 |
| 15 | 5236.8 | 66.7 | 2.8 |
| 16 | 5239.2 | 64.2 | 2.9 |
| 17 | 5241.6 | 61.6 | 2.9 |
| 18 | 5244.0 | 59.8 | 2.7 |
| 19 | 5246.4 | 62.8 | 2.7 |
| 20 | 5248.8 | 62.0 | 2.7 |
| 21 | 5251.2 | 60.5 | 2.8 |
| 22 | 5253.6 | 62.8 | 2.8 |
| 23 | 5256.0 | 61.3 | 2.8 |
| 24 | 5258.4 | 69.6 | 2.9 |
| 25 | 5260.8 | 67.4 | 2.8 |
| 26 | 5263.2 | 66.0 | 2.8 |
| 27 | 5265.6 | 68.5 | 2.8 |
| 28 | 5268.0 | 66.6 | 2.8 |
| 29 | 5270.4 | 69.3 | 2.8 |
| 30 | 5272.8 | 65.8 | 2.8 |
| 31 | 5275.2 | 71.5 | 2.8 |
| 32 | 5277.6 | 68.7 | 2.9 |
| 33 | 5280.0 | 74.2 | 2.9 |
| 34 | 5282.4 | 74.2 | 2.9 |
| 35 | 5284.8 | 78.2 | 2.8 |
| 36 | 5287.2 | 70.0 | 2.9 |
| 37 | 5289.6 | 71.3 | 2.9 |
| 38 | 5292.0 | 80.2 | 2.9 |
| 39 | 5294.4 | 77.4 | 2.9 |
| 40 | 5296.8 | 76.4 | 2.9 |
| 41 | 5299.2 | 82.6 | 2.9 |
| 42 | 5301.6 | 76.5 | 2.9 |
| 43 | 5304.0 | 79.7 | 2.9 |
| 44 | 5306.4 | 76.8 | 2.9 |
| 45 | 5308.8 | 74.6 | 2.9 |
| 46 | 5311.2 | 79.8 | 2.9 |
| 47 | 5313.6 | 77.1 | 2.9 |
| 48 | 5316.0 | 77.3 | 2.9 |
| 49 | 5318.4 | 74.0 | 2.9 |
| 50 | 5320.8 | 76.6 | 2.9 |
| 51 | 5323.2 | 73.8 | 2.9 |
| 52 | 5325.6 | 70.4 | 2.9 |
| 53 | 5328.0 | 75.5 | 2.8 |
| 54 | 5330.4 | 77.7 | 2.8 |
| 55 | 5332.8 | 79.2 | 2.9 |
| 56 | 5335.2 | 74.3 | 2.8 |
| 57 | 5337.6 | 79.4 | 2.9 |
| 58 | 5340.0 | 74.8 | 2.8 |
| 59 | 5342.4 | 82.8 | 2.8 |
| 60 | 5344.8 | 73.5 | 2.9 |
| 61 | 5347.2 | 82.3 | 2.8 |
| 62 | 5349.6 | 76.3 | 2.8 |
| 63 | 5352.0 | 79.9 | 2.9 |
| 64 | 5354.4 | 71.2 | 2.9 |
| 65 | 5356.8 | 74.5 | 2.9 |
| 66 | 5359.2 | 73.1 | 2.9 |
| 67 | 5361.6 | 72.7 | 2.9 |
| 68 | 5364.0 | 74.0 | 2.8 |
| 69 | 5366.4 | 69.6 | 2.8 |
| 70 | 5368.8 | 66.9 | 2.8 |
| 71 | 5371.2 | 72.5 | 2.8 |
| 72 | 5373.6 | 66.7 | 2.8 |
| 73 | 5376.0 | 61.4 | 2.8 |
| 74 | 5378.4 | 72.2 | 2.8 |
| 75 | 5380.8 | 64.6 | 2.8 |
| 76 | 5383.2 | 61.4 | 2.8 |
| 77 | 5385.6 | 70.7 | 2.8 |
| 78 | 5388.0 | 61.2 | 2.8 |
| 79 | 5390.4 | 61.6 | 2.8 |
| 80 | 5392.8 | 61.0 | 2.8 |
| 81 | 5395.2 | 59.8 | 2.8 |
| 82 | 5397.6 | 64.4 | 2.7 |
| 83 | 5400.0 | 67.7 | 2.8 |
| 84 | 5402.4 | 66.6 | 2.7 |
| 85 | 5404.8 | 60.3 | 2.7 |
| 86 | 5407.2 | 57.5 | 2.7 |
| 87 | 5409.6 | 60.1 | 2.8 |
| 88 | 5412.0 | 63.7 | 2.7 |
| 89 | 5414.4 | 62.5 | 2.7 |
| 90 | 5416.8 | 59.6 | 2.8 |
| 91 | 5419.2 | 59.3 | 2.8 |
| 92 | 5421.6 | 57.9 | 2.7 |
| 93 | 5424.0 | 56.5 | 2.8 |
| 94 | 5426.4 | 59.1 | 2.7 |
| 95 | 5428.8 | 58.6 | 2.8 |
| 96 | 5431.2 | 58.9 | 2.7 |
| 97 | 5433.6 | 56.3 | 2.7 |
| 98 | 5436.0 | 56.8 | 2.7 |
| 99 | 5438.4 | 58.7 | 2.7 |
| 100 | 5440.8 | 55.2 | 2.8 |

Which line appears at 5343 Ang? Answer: C III] 1909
